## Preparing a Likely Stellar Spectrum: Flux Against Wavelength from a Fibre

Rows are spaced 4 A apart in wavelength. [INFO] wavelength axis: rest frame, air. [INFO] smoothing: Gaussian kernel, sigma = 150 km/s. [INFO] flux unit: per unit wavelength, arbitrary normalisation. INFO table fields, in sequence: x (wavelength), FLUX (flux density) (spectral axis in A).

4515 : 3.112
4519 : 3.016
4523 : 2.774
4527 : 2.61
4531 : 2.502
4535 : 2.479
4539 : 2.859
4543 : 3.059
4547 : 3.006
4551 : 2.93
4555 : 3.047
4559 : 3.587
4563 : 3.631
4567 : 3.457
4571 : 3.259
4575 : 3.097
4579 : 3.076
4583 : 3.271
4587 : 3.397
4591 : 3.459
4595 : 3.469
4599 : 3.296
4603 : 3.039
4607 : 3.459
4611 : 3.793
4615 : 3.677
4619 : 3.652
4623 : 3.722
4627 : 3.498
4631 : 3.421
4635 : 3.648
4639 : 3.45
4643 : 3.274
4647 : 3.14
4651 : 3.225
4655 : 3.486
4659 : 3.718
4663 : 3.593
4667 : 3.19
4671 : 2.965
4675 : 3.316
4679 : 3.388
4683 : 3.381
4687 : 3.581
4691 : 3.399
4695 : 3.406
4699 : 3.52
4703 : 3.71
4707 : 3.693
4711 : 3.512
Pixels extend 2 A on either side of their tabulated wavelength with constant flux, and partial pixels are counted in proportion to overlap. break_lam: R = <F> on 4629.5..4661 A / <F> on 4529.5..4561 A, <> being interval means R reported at 1.16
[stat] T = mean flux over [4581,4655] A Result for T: 3.44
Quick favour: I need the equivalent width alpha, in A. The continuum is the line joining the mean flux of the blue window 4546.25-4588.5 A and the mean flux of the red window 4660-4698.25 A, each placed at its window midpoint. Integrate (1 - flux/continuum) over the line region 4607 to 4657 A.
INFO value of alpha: -2.6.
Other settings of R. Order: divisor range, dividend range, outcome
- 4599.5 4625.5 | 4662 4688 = 0.94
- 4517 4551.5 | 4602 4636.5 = 1.27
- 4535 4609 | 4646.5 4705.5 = 1.06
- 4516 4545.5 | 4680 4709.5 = 1.27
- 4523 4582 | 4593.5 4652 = 1.14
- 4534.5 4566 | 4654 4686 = 1.09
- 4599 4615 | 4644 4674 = 0.97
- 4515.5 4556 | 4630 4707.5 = 1.21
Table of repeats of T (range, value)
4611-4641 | 3.6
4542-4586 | 3.23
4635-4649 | 3.34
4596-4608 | 3.27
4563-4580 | 3.28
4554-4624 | 3.41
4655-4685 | 3.37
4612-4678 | 3.44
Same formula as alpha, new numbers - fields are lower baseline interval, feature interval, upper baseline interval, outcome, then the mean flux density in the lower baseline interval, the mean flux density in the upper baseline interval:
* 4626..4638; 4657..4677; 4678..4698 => 0.6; 3.52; 3.44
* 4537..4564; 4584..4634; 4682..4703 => -3.1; 3.14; 3.49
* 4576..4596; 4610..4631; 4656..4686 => -1.9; 3.32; 3.38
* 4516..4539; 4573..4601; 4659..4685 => -3.1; 2.71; 3.34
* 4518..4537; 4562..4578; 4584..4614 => -1.1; 2.66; 3.42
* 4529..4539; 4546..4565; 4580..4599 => -2.5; 2.56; 3.37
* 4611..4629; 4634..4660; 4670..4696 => 0.9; 3.65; 3.36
